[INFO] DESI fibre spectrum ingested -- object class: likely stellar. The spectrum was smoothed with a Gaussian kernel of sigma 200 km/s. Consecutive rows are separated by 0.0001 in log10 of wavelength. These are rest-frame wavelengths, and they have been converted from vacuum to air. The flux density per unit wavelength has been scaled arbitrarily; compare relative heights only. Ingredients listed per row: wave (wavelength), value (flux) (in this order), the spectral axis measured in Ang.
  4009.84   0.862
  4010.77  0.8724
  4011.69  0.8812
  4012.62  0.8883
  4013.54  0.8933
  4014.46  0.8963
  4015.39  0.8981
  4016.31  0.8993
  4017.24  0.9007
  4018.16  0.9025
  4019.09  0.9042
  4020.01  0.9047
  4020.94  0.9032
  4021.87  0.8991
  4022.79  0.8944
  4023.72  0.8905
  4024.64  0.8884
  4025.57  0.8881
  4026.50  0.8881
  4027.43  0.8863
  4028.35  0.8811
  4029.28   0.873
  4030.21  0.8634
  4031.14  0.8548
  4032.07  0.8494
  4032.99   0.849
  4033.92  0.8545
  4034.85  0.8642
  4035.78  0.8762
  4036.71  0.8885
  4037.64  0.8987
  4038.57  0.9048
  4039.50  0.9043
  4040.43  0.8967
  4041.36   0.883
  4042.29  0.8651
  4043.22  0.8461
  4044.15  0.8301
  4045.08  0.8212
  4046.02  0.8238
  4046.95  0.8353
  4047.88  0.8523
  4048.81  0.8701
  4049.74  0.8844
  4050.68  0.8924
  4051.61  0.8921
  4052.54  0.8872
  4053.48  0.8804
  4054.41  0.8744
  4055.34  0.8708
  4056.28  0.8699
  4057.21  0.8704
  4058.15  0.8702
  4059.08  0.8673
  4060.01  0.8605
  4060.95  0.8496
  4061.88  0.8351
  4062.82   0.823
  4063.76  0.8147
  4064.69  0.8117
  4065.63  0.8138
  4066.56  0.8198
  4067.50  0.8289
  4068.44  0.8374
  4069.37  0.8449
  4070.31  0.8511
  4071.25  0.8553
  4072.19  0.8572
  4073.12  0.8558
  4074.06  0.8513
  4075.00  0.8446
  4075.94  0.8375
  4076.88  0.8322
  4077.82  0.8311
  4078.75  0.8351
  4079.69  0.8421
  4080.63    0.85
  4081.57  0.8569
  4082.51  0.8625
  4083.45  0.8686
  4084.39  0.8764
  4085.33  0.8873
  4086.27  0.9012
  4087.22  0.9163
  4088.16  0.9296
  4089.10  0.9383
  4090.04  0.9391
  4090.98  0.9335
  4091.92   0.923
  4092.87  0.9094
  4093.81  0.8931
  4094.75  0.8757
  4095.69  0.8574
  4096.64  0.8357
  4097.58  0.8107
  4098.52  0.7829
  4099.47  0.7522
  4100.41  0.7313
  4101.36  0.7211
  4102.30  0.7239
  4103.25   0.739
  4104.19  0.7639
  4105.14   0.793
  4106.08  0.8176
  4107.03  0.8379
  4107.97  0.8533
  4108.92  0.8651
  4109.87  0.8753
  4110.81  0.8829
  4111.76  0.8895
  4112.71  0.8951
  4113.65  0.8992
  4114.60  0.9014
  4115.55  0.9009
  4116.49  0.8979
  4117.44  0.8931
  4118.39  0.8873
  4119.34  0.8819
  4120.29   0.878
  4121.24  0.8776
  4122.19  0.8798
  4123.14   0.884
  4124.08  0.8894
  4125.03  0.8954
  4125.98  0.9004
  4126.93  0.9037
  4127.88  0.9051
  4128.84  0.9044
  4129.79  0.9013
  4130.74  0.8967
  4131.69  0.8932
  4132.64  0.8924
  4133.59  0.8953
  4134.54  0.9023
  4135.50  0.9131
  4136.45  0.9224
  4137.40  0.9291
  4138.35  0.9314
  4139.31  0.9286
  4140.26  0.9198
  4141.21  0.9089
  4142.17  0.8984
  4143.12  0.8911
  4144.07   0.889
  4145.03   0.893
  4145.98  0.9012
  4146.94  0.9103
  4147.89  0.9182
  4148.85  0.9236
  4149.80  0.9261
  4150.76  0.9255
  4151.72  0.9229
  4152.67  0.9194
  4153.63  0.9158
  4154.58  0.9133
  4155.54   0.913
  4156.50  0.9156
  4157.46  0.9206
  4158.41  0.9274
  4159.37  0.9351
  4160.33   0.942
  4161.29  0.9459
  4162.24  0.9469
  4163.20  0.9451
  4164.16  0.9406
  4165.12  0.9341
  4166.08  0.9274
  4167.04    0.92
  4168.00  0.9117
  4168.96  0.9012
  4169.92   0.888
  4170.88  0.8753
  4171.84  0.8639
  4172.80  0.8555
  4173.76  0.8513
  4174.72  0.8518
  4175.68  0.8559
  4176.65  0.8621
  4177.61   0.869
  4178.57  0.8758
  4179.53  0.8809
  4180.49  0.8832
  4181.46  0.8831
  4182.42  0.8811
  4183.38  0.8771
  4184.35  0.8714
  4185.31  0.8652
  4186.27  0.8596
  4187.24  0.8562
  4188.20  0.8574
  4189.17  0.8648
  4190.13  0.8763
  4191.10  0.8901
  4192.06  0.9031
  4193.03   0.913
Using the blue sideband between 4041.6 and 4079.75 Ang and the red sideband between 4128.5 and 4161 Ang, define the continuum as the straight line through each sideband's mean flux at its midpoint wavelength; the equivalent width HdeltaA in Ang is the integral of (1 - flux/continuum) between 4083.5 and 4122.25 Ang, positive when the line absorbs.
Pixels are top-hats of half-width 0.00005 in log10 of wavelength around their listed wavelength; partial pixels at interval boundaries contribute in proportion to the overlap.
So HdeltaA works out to 1.0 Ang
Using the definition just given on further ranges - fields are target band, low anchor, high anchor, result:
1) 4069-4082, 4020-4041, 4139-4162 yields 0.7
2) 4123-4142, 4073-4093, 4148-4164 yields 0.1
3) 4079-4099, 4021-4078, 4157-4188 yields -0.2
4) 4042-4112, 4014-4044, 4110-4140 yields 3.3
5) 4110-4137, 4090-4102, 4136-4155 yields -0.4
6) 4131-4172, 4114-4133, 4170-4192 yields -1.6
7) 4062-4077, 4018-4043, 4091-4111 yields 0.2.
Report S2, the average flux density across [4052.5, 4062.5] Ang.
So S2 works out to 0.865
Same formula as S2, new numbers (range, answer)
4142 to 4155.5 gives 0.911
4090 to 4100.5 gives 0.855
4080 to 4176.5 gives 0.886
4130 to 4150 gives 0.909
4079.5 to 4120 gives 0.858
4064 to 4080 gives 0.838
